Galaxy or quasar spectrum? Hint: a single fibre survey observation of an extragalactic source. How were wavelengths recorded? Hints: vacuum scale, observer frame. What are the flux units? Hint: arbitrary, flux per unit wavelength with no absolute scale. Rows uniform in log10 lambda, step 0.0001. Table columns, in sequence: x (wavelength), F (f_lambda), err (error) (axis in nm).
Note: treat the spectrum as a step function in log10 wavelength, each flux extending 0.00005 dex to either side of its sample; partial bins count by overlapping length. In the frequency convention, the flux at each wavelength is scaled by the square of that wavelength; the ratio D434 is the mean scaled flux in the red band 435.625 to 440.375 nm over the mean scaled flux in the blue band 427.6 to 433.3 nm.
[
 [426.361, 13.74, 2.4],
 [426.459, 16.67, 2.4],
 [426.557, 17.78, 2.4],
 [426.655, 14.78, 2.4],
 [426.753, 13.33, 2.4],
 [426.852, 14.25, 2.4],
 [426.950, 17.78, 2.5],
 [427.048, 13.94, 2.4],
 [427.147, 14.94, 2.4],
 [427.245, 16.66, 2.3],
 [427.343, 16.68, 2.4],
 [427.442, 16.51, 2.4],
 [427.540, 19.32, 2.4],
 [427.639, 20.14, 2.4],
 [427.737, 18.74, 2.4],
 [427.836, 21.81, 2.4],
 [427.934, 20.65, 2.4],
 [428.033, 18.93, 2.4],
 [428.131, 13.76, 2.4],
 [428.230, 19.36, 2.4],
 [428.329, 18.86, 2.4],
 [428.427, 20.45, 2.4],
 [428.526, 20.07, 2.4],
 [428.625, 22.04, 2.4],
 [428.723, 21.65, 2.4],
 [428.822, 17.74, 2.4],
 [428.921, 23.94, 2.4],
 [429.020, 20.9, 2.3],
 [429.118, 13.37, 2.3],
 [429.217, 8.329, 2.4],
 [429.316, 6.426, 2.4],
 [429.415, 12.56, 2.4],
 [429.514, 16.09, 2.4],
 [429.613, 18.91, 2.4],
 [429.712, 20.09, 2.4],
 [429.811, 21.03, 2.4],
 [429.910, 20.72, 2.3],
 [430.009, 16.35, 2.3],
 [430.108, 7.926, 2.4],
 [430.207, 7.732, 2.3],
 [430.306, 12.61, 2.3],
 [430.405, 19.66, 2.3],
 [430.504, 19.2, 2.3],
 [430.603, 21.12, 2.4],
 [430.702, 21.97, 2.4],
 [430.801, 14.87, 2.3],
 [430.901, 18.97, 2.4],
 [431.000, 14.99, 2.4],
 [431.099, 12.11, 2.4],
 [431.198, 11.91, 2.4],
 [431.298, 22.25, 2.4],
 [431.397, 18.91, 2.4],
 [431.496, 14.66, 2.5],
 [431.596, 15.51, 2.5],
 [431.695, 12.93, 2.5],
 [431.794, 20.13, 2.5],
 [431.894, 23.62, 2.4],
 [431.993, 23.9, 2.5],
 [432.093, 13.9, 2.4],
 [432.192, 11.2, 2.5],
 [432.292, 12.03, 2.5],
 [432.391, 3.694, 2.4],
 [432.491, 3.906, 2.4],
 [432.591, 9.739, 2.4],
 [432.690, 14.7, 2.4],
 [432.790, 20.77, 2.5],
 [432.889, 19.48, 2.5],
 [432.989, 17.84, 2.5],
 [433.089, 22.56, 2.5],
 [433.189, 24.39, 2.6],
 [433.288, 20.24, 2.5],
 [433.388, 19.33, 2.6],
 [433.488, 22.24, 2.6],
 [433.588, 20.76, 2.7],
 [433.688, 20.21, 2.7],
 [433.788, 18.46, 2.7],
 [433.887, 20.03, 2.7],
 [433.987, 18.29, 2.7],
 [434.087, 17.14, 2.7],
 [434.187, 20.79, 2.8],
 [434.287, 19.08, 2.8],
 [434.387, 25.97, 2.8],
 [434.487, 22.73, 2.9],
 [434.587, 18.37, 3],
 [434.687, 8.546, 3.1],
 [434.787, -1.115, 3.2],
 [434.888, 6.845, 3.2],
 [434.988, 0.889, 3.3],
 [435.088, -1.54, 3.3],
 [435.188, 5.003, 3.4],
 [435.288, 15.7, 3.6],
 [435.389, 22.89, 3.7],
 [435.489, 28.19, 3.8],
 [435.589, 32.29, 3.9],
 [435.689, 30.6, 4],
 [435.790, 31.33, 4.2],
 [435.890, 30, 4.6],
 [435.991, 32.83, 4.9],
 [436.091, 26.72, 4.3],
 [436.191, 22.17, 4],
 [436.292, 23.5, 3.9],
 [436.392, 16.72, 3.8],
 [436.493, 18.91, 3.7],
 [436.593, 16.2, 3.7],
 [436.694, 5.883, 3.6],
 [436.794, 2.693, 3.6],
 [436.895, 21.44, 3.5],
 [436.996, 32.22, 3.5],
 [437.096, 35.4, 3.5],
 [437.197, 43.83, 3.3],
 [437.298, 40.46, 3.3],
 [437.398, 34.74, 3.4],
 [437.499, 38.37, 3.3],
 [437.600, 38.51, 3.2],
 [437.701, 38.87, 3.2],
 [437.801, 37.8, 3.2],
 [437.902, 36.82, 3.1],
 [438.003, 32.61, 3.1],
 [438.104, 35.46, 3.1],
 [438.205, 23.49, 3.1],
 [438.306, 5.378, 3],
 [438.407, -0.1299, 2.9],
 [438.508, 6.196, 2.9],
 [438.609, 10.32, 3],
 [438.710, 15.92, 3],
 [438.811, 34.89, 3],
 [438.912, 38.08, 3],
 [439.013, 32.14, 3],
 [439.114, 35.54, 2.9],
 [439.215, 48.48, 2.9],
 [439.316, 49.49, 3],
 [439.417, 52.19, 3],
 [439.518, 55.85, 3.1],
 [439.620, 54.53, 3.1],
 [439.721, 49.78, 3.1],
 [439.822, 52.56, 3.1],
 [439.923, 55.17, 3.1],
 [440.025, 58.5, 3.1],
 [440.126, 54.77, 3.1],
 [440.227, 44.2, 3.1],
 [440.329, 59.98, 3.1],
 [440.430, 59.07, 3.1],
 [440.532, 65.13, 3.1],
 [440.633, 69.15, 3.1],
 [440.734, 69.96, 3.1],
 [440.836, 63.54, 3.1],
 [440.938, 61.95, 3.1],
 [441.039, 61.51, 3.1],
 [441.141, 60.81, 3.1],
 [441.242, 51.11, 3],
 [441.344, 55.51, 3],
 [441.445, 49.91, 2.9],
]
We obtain 2.04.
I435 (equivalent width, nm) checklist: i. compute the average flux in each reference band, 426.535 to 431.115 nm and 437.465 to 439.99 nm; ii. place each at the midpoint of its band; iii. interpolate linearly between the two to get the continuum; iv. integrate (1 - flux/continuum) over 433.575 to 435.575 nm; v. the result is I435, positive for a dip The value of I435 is 0.87 nm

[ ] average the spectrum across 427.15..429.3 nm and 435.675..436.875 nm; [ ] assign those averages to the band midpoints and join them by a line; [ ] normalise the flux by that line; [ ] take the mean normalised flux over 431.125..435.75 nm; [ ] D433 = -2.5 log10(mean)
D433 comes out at 0.20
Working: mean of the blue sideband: 18.3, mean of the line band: 16.7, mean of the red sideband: 21.2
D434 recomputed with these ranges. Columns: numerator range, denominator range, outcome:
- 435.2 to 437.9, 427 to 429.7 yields 1.63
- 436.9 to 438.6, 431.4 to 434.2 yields 1.74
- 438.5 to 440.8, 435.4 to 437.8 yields 1.72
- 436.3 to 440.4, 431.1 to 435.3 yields 2.25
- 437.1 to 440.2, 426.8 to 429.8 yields 2.22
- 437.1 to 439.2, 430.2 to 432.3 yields 1.80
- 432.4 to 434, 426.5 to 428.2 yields 1.08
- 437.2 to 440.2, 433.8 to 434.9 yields 2.29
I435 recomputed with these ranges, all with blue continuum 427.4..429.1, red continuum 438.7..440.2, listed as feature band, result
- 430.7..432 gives 0.47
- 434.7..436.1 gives 0.72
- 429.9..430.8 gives 0.32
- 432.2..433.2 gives 0.53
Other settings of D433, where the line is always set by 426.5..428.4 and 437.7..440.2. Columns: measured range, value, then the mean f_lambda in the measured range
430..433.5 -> 0.45 mag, 16.3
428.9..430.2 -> 0.32 mag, 15.5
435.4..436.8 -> 0.33 mag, 23.4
